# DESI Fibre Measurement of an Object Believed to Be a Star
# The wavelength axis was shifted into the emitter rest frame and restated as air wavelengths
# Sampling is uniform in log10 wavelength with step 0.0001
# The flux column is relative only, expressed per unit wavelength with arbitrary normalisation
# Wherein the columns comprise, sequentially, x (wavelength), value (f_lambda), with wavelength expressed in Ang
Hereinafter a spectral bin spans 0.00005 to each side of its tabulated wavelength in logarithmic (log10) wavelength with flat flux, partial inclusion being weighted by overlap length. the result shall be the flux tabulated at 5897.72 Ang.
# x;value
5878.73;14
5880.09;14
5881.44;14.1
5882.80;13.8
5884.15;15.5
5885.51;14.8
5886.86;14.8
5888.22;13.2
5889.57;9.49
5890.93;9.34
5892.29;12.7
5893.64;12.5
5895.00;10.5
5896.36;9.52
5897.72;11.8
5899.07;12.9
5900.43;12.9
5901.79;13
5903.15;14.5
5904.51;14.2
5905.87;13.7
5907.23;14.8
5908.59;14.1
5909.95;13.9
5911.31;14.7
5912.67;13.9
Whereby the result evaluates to 11.8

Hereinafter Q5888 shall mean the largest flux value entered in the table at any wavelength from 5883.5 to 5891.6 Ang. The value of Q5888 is 15.5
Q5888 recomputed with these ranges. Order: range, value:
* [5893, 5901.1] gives 12.9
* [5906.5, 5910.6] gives 14.8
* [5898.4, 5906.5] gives 14.5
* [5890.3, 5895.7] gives 12.7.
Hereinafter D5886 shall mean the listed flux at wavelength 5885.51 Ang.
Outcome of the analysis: 14.8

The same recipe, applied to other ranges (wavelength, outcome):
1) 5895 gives 10.5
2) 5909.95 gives 13.9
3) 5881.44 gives 14.1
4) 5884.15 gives 15.5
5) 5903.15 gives 14.5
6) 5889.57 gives 9.49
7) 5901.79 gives 13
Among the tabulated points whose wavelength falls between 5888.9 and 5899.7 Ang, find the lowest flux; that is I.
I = 9.34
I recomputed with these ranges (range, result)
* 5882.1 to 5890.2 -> 9.49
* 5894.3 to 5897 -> 9.52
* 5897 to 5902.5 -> 11.8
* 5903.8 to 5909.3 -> 13.7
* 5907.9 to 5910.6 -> 13.9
